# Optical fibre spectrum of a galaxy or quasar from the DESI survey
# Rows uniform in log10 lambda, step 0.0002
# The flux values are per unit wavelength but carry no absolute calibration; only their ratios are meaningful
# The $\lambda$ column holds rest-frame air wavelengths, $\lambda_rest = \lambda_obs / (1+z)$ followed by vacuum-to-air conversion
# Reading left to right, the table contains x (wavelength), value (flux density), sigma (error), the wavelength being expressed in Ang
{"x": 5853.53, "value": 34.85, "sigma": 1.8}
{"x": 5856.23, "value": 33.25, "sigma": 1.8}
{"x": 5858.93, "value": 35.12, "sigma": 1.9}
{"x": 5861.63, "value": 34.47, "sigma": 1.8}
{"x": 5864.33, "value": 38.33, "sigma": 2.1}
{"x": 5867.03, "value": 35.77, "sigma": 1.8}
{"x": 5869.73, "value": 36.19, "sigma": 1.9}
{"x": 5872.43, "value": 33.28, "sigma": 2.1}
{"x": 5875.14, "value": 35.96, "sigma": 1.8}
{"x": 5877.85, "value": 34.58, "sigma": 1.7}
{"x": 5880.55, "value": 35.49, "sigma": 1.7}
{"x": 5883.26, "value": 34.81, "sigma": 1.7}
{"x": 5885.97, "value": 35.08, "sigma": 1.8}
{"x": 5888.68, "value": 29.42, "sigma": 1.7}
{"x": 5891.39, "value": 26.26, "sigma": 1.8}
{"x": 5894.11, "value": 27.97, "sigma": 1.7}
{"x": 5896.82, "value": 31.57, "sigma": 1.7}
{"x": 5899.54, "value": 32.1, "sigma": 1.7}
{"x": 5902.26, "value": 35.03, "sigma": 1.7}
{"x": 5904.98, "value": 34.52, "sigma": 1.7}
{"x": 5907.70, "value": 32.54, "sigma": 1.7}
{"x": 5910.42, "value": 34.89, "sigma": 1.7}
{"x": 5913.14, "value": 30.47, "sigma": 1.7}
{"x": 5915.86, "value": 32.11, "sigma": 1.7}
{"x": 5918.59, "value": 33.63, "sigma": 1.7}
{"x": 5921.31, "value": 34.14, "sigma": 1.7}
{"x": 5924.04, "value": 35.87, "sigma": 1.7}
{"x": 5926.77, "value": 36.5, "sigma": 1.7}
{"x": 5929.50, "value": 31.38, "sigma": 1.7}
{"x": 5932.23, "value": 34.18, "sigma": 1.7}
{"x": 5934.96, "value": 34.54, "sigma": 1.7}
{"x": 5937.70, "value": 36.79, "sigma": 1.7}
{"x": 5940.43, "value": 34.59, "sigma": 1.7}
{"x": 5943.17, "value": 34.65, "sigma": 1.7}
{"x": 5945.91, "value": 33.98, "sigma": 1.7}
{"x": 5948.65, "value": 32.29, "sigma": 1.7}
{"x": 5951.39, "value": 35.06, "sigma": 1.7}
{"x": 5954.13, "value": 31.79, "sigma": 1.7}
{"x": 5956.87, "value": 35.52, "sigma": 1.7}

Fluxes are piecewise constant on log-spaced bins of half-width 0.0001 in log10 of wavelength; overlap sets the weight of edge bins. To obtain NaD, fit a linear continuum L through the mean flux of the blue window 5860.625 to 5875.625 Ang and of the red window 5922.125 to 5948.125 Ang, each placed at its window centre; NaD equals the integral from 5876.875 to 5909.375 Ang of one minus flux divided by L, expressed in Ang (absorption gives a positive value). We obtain 2.62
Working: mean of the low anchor 35.7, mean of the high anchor 34.6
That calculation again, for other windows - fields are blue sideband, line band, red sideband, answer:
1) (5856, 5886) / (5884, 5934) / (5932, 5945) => 3.4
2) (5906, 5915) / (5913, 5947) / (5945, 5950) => -1.4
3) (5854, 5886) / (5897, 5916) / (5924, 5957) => 0.9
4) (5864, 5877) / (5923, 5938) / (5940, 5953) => -0.2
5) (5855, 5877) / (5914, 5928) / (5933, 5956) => 0.1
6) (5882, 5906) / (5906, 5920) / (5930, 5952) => 0.0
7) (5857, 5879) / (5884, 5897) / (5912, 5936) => 1.7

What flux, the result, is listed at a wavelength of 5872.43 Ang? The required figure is 33.28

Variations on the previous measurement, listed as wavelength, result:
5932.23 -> 34.18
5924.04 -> 35.87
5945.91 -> 33.98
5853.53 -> 34.85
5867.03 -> 35.77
